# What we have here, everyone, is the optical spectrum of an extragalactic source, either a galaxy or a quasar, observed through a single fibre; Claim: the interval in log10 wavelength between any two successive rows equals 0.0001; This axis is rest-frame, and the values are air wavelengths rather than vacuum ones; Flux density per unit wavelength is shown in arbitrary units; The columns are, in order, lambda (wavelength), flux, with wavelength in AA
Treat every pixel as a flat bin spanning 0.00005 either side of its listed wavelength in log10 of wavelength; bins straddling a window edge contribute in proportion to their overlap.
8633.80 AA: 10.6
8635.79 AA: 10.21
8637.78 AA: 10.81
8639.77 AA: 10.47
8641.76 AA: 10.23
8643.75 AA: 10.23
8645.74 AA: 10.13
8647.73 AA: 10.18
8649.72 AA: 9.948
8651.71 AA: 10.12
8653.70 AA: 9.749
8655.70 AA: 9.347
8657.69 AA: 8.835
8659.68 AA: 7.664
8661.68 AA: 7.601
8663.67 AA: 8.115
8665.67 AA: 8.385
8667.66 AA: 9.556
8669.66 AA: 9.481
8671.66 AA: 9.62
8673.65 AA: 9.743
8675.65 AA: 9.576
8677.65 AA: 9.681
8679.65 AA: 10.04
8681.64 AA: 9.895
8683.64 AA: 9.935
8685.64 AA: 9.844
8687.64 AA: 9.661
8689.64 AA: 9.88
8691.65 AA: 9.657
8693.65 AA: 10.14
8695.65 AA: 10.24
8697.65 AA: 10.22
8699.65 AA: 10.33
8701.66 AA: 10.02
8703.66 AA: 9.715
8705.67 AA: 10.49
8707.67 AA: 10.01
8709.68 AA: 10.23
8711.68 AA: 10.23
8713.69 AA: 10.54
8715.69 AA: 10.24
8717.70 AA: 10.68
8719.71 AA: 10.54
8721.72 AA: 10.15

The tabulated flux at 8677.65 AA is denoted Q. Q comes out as 9.681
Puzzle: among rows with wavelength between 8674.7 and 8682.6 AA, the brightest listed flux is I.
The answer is 10.04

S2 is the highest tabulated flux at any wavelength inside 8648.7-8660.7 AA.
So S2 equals 10.12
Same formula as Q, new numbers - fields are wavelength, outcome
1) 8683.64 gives 9.935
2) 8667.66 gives 9.556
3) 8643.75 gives 10.23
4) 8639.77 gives 10.47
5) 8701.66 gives 10.02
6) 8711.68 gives 10.23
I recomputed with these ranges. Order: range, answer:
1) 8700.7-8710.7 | 10.49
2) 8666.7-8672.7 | 9.62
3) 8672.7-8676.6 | 9.743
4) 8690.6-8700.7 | 10.33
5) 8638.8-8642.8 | 10.47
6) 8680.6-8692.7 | 9.935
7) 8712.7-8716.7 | 10.54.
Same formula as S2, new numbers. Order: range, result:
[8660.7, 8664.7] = 8.115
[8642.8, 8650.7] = 10.23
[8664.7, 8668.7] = 9.556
